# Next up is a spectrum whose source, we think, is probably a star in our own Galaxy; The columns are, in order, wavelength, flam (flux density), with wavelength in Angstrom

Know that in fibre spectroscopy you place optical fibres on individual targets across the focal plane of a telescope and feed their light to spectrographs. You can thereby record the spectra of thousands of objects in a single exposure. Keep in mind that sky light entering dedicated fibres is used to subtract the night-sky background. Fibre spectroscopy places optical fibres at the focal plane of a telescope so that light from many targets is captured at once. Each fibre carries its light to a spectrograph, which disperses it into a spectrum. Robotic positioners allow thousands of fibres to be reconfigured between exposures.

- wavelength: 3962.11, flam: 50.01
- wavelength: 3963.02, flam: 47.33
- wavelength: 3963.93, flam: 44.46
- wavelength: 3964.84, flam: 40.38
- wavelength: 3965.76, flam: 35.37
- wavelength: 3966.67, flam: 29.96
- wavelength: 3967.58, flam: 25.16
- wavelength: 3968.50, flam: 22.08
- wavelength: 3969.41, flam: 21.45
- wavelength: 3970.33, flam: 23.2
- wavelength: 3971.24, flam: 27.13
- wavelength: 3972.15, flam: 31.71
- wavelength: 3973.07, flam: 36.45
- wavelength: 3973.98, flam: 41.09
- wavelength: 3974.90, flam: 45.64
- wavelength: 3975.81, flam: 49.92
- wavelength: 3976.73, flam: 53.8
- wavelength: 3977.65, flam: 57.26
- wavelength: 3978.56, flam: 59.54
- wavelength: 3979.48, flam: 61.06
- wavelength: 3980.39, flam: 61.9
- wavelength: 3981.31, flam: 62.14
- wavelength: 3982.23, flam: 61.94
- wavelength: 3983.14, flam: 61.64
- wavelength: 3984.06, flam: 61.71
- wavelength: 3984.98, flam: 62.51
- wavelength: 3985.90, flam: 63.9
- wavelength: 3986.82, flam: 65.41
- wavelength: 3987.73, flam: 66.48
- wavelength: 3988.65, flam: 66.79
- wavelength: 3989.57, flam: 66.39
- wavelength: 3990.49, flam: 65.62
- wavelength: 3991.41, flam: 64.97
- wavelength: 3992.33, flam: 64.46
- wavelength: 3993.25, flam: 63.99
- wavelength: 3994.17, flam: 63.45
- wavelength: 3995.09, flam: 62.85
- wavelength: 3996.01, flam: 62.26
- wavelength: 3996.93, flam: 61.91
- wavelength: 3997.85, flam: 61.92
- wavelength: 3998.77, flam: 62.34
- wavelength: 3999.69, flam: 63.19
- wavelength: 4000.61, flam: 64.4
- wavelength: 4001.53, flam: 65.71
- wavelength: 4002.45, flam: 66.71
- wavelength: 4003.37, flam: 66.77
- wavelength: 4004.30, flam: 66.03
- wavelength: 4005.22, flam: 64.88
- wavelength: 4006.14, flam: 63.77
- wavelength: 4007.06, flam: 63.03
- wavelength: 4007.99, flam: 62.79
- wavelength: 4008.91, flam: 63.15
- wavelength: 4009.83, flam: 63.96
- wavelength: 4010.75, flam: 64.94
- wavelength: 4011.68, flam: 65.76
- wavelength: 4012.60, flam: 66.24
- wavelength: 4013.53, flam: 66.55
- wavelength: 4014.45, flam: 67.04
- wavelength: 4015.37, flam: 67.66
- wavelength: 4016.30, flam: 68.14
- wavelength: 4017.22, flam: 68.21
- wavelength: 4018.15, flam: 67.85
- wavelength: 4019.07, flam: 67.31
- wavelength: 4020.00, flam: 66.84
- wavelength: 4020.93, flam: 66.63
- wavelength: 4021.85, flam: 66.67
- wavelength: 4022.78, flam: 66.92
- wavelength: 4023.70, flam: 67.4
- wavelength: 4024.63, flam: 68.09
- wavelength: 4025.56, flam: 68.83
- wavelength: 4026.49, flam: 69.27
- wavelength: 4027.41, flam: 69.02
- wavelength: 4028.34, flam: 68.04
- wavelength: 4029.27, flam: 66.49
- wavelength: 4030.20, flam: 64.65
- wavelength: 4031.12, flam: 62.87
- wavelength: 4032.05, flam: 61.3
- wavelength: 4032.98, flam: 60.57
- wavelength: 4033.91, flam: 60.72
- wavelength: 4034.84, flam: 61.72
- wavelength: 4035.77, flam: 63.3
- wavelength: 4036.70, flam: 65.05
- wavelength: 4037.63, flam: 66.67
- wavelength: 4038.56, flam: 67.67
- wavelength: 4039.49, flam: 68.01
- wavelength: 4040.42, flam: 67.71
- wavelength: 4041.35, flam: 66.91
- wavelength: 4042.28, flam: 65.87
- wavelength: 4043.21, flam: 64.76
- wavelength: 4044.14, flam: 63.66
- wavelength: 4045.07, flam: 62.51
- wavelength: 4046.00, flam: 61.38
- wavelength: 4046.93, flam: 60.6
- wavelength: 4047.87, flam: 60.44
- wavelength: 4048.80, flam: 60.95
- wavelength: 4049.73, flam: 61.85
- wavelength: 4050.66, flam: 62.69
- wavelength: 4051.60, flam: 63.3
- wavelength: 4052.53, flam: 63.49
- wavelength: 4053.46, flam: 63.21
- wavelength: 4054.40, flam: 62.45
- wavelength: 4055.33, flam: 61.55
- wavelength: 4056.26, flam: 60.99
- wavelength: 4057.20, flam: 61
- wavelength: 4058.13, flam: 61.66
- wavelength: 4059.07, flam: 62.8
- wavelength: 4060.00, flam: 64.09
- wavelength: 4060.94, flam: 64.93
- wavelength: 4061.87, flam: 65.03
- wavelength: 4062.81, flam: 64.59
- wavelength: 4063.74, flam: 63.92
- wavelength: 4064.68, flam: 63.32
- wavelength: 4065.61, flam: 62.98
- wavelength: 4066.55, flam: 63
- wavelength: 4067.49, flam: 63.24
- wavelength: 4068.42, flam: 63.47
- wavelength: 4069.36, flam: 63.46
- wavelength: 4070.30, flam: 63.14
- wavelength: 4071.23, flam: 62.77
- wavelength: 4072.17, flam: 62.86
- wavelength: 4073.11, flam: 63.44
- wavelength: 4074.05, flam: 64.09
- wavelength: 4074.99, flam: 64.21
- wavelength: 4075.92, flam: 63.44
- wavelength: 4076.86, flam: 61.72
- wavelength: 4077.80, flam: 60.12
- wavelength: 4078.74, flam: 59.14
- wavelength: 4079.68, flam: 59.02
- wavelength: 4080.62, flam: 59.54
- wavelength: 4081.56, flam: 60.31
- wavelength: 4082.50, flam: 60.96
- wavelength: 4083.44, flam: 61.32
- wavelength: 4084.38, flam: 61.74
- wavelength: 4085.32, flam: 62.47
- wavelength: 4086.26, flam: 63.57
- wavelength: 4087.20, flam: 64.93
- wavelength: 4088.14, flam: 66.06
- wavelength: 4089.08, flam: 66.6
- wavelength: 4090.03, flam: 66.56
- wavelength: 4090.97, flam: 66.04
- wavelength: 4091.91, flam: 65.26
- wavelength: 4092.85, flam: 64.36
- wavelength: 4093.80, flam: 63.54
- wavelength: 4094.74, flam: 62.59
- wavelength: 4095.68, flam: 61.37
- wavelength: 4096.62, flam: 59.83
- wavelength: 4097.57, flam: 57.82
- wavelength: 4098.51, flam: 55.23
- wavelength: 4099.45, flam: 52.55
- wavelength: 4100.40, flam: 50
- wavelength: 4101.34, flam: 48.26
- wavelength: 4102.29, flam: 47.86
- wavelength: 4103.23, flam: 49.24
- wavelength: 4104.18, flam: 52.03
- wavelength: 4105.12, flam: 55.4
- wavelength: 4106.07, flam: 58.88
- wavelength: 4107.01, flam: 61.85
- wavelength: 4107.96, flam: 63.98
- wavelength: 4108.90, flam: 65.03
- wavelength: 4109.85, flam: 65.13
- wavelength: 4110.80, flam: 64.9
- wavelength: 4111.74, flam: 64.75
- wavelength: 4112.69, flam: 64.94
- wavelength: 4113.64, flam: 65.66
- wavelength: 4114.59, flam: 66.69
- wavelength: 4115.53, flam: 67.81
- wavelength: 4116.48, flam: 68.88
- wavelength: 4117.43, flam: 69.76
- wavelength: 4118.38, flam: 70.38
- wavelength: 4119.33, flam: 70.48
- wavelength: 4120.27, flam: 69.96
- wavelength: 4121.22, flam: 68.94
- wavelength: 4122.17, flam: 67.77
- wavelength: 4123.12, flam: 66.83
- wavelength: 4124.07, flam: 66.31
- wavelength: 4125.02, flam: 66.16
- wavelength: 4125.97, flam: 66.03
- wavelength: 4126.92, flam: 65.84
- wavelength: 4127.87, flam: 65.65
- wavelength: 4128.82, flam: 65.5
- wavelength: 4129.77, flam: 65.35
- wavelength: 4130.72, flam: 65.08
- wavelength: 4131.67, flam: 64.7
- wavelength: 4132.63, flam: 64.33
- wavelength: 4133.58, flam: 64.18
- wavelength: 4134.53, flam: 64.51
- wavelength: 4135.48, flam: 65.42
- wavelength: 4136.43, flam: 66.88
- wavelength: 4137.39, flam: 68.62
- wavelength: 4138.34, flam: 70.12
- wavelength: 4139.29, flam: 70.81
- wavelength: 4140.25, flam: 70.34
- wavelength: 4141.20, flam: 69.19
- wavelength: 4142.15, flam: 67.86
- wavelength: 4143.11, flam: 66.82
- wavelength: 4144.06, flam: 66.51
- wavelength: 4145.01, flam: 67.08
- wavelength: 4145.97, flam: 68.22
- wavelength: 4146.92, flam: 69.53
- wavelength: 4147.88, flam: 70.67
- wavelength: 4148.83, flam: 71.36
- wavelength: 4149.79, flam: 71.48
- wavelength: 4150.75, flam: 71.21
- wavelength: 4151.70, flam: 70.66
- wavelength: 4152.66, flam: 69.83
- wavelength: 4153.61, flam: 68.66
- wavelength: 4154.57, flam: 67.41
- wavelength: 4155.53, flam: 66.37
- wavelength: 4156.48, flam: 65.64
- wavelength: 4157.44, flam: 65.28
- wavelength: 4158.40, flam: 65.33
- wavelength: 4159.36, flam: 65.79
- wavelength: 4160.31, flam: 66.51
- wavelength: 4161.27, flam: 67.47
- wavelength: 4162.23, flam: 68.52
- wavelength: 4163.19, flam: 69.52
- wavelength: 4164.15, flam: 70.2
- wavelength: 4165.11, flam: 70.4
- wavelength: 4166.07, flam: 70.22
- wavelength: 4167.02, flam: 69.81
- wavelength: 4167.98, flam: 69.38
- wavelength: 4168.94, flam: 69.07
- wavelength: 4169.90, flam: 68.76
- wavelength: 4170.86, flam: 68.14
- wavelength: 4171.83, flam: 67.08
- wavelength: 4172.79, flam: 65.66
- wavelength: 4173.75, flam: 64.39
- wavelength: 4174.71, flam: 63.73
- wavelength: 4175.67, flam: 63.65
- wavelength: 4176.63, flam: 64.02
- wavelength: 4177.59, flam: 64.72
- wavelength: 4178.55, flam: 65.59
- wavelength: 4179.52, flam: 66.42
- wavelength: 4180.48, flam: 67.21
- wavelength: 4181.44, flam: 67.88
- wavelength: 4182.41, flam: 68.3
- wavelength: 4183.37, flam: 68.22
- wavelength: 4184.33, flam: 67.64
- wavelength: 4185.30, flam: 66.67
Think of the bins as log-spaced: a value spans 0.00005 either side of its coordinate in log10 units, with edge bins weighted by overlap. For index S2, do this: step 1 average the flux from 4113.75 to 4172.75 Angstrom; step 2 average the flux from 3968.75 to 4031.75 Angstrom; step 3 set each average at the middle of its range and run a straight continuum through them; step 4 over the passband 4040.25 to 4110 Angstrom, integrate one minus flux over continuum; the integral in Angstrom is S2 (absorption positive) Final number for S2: 3.2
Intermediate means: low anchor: 61.1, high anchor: 67.9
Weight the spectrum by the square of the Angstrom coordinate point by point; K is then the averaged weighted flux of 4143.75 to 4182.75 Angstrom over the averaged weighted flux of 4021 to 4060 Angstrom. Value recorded 1.12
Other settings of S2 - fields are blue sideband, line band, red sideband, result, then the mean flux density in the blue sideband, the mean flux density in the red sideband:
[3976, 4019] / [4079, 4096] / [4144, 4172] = 0.9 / 63.9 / 68.6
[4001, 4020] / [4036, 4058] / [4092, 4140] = 0.5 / 65.9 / 63.4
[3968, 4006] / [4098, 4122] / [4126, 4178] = 1.2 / 56.7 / 67.5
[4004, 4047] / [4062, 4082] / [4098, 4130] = 0.5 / 65.5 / 62.8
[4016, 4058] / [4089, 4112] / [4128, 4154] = 2.5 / 64.7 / 67.9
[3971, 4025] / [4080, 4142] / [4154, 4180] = 1.6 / 61.9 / 67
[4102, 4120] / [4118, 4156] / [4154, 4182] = -1.7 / 63.1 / 67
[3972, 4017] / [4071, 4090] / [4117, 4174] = 0.8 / 61.7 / 67.8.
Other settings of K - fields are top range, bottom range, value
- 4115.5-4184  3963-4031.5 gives 1.24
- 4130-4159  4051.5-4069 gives 1.12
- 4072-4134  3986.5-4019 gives 1.01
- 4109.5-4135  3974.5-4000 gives 1.15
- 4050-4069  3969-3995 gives 1.19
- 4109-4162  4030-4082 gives 1.11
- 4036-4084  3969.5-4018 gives 1.09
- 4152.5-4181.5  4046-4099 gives 1.12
